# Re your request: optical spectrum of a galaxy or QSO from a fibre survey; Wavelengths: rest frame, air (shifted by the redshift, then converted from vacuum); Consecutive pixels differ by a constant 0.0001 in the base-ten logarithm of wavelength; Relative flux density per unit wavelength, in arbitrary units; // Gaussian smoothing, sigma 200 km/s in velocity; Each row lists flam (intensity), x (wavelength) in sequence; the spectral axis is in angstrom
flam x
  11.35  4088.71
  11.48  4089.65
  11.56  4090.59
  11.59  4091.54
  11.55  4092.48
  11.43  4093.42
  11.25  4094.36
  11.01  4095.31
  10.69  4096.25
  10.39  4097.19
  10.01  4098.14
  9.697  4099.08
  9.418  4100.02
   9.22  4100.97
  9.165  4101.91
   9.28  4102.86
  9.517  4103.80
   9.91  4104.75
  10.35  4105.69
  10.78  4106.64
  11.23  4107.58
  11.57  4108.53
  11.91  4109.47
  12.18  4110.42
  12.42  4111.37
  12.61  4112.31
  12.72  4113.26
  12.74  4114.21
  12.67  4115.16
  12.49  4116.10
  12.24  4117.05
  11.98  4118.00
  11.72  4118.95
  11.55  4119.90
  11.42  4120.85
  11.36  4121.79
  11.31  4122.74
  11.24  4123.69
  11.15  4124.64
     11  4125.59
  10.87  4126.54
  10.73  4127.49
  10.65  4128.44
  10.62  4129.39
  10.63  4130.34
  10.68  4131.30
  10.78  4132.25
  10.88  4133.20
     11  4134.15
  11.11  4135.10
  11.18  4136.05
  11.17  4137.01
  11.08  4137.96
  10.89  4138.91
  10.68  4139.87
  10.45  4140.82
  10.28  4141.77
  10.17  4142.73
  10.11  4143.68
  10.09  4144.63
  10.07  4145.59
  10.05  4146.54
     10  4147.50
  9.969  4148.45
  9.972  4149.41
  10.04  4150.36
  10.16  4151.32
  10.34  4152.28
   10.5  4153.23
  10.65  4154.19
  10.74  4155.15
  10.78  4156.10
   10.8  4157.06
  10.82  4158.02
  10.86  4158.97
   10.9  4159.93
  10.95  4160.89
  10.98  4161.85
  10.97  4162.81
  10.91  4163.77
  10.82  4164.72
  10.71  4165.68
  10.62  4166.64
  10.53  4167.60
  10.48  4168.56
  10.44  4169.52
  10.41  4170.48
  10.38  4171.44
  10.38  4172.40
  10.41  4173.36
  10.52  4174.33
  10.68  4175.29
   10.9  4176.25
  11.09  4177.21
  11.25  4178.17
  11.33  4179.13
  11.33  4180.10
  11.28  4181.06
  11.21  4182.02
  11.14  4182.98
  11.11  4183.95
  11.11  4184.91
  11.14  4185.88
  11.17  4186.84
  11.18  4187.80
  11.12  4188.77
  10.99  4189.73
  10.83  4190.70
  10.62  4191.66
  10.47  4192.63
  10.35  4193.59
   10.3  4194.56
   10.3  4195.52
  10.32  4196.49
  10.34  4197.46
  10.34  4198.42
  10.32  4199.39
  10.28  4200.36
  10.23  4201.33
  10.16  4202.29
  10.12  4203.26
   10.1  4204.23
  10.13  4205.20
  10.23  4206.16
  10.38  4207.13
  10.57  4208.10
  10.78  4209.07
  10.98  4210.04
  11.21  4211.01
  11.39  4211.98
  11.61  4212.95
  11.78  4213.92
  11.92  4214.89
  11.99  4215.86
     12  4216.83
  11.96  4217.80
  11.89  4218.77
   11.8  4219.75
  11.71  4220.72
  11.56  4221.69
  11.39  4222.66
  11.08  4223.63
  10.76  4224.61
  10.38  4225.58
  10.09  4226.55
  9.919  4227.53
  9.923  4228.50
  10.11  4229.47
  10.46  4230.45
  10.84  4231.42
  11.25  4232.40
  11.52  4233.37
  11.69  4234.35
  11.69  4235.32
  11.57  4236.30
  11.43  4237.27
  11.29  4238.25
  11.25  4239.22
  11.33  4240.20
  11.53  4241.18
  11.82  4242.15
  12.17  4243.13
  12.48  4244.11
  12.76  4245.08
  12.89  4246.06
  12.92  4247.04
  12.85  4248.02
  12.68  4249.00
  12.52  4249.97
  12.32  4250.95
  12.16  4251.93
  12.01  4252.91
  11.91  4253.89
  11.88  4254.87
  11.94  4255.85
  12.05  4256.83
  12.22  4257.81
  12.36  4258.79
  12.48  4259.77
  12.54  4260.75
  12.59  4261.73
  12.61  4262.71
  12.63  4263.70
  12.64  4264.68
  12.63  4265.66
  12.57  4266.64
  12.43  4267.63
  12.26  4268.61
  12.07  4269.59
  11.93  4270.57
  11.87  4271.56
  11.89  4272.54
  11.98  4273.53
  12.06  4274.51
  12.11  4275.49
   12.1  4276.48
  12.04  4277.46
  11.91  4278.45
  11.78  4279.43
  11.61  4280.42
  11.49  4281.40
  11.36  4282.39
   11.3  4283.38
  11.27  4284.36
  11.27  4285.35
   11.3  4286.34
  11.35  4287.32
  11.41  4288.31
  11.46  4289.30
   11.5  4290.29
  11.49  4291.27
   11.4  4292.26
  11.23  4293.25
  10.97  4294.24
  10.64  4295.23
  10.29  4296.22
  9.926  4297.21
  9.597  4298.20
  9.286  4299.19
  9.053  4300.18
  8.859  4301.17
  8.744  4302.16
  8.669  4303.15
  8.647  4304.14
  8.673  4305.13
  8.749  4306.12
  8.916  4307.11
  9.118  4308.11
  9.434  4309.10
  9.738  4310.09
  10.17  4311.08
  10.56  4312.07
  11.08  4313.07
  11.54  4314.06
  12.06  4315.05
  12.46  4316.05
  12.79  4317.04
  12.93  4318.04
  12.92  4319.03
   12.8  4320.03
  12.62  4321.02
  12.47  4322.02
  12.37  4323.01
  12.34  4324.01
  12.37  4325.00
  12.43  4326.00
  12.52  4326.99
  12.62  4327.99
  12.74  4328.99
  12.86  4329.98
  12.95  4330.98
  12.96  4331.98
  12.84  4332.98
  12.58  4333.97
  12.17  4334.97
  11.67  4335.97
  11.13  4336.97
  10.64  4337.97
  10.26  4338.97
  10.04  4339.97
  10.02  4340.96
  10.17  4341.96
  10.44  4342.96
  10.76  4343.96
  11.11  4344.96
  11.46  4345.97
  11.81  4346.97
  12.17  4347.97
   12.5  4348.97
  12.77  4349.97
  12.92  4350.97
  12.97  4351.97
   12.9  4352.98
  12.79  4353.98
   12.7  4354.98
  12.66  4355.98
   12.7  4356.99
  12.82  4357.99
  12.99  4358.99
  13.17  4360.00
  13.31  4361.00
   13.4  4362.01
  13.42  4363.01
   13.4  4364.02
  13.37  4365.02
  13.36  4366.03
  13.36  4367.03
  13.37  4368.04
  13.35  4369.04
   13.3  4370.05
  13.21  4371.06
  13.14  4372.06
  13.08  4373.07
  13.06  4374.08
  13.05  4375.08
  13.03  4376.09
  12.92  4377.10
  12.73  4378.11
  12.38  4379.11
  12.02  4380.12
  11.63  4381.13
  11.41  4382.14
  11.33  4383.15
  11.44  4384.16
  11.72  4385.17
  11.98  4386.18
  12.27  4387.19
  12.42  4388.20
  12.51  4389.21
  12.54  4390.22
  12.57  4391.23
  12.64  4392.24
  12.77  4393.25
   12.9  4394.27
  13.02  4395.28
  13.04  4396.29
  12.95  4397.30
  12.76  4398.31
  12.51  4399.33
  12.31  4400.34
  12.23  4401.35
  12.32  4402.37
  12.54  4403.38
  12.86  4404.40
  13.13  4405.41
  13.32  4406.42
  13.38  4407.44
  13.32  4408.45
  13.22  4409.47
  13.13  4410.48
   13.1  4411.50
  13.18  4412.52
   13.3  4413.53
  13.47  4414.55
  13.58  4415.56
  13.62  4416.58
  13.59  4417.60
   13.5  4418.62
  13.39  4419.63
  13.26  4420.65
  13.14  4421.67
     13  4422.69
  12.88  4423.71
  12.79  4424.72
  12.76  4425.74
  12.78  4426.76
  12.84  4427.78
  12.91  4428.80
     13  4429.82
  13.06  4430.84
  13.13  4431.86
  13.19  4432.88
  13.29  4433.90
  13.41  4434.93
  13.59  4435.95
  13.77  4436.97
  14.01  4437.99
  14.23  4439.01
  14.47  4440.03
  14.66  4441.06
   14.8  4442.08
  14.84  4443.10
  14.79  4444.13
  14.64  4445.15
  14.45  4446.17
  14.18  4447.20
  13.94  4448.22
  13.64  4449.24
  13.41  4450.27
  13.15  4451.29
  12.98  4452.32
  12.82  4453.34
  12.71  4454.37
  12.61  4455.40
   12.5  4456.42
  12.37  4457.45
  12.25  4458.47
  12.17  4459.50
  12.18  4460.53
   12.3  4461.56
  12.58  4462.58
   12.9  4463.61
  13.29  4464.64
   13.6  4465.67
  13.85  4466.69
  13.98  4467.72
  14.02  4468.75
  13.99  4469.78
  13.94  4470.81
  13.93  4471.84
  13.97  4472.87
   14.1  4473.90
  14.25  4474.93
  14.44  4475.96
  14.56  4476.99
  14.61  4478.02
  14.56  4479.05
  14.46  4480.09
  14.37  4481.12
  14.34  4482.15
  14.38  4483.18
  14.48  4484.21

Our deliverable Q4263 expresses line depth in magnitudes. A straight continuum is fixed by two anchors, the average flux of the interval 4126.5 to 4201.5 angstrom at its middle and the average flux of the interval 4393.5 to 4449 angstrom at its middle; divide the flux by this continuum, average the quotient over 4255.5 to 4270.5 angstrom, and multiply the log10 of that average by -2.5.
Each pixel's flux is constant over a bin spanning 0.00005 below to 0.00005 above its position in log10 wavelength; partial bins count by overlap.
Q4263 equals -0.06 mag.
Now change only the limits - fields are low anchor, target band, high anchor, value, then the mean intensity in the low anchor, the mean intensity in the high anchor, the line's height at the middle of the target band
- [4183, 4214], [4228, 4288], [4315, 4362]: -0.05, 10.7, 12.2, 11.3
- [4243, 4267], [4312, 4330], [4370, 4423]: 0.02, 12.4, 12.8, 12.6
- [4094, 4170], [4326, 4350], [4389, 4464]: 0.07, 10.8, 13.2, 12.5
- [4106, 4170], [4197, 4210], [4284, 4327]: 0.06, 11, 10.9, 10.9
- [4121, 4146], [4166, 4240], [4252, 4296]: 0.04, 10.8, 11.9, 11.3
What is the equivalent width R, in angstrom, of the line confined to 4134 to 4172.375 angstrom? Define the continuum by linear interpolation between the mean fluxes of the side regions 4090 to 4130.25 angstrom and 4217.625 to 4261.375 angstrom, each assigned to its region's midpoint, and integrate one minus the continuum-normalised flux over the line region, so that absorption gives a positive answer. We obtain 2.5 angstrom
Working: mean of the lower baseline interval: 11.1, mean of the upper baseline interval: 11.7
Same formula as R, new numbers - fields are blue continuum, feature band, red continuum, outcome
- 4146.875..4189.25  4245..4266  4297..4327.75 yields -3.2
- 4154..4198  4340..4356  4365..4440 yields 0.8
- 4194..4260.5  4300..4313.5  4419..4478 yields 3.1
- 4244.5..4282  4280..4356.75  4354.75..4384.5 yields 7.6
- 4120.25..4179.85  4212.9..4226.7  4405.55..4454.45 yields -0.1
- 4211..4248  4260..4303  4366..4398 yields 1.6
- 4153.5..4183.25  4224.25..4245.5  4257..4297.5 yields 0.4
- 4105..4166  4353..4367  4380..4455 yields -0.5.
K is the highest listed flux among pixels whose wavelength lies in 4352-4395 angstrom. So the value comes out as 13.42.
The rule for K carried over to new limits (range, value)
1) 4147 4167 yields 10.98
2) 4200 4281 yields 12.92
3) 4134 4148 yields 11.18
